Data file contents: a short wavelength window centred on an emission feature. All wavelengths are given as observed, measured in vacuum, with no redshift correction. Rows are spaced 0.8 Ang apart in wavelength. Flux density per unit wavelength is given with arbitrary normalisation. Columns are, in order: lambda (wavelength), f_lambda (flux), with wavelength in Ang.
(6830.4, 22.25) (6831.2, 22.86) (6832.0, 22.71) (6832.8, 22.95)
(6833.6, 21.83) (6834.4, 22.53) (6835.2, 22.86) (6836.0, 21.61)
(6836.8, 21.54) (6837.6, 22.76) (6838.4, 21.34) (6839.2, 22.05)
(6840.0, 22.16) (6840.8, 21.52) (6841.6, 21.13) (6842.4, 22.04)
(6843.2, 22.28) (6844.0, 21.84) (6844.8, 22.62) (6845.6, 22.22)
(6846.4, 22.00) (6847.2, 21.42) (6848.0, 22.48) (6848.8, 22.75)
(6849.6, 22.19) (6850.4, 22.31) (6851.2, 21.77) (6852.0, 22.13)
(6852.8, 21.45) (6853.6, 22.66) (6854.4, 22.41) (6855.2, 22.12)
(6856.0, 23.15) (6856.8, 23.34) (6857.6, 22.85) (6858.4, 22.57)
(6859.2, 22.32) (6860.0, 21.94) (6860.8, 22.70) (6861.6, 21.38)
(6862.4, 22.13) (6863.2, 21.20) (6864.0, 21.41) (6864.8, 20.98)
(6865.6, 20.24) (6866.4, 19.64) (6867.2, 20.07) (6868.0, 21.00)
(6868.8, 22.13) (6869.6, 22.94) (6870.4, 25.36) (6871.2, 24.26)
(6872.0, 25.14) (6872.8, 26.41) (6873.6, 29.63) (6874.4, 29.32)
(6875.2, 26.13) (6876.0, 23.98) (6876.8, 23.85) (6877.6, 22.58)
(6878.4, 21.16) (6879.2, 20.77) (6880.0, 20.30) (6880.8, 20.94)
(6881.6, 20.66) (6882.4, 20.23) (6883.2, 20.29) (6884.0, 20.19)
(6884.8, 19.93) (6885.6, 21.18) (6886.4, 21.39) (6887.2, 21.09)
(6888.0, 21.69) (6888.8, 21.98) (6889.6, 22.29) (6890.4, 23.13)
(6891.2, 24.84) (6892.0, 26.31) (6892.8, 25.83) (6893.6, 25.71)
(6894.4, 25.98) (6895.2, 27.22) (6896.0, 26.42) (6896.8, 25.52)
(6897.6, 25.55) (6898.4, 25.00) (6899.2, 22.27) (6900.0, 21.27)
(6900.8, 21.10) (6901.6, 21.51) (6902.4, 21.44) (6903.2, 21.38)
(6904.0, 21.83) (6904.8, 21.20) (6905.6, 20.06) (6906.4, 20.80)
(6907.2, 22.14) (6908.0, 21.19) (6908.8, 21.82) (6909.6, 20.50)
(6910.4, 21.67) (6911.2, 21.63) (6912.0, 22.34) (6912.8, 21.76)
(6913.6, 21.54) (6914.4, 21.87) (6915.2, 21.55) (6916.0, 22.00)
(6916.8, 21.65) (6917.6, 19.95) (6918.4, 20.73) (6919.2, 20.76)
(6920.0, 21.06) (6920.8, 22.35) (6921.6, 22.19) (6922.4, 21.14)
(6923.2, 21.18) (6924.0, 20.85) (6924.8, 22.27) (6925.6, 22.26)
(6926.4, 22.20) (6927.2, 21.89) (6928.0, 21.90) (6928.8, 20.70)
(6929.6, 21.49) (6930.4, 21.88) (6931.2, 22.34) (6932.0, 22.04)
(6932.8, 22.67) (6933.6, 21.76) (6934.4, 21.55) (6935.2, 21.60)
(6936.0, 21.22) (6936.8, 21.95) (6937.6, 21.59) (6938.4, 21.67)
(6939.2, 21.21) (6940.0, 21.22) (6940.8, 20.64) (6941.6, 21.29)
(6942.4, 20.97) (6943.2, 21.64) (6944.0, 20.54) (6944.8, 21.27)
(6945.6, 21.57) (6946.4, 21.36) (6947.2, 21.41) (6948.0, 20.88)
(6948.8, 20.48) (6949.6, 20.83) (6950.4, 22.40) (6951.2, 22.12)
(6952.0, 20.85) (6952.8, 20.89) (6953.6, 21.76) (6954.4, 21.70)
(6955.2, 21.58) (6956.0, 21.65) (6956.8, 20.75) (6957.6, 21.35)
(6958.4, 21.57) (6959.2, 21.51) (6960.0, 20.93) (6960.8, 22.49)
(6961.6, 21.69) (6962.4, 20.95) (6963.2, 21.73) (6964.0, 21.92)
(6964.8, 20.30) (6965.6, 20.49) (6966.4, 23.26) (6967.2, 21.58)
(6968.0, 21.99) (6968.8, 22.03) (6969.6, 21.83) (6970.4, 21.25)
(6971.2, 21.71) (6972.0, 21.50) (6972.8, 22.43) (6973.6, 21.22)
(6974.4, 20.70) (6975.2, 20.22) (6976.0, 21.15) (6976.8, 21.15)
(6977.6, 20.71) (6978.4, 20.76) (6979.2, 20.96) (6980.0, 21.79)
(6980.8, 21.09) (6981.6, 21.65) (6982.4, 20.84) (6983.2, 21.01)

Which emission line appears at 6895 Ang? [N II]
